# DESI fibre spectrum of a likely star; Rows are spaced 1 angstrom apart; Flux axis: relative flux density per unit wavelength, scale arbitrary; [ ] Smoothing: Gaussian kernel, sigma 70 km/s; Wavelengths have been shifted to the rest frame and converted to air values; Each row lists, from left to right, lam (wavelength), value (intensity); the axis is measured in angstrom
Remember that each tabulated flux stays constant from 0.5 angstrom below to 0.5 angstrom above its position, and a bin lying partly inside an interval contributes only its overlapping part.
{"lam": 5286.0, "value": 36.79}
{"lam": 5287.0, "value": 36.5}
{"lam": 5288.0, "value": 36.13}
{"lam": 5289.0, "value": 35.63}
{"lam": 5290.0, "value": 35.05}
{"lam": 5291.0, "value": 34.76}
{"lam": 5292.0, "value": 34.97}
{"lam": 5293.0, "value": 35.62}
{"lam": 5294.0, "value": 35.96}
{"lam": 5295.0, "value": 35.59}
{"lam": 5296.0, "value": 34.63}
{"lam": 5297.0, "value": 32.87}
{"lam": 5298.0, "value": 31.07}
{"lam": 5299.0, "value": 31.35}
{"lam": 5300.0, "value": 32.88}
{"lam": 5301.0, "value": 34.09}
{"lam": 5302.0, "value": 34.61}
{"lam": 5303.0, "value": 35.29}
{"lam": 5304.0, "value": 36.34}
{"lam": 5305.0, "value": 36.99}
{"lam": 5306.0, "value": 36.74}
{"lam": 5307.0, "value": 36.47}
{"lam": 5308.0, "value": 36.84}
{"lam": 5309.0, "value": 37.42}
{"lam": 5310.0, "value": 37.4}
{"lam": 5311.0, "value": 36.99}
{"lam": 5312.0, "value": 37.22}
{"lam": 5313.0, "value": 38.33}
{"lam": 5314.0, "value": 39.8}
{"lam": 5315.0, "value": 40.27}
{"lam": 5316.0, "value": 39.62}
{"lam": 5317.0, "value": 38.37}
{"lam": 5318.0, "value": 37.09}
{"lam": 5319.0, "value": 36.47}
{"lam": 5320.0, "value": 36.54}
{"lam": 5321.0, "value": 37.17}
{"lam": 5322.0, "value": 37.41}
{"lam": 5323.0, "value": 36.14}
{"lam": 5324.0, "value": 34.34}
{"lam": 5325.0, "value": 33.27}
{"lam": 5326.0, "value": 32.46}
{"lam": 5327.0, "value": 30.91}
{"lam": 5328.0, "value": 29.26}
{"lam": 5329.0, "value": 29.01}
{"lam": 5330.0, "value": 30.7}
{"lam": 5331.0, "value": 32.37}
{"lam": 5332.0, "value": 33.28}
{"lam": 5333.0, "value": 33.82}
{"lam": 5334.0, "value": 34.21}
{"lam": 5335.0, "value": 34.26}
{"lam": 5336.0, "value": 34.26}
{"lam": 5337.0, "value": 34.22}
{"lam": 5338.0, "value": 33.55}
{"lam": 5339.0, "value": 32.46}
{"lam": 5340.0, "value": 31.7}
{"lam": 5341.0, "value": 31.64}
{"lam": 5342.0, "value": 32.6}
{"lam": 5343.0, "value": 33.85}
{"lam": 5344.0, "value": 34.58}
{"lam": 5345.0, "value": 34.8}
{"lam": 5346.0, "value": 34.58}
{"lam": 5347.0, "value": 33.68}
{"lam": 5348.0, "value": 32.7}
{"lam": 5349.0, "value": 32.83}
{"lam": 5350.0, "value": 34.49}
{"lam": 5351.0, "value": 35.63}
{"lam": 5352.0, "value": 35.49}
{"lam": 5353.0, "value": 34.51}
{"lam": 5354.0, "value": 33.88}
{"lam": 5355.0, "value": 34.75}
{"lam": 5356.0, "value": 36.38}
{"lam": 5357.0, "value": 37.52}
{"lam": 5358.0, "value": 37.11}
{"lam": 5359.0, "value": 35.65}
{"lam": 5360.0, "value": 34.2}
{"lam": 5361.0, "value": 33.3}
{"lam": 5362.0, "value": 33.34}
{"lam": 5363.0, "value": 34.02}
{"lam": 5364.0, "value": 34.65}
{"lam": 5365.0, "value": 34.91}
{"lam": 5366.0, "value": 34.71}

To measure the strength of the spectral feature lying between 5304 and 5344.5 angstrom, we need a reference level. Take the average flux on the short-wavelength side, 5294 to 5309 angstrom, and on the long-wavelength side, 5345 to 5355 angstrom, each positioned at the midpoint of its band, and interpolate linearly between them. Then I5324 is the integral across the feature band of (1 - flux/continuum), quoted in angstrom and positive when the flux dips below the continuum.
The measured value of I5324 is -0.5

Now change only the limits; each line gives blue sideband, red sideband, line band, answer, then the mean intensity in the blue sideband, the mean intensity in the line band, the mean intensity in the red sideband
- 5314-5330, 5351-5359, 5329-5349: 1.3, 35.2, 33.2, 35.7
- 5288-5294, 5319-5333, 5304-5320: -1.6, 35.3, 37.7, 33.4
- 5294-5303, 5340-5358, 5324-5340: 0.7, 33.6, 32.6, 34.4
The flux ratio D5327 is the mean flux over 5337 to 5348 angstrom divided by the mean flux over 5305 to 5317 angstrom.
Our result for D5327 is 0.88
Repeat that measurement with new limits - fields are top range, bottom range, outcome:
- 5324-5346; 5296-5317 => 0.91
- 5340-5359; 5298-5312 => 0.97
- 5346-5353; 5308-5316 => 0.89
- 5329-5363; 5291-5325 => 0.94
